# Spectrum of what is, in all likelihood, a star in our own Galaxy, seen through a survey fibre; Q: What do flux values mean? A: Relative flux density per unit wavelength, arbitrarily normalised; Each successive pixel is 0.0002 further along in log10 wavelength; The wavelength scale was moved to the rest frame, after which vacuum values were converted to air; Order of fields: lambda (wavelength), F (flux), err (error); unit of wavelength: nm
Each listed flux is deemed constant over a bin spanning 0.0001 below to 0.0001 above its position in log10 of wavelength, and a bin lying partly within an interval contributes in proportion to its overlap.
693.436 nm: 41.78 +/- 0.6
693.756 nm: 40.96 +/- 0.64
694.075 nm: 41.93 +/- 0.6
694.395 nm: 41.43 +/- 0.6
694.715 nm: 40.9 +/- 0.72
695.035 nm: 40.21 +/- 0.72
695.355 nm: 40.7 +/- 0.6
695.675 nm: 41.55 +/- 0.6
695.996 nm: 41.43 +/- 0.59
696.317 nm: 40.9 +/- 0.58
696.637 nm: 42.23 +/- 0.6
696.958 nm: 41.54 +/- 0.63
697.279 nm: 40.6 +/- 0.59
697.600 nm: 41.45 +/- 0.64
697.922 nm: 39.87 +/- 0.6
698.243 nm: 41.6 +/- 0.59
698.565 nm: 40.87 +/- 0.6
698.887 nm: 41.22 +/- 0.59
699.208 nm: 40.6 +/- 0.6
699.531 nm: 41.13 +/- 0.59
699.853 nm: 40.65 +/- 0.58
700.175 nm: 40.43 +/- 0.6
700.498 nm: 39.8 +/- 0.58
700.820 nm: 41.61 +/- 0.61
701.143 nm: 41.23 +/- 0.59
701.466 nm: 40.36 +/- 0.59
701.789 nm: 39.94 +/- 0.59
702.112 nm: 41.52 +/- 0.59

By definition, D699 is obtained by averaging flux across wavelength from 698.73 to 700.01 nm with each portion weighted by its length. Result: 40.9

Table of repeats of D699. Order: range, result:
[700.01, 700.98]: 40.6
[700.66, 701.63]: 41.1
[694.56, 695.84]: 40.8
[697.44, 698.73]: 40.9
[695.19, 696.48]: 41.2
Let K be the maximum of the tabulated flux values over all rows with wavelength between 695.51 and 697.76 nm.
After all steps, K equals 42.23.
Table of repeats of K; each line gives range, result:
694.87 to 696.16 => 41.55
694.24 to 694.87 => 41.43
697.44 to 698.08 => 41.45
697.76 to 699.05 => 41.6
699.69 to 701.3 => 41.61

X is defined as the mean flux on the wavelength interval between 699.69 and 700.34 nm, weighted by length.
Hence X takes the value 40.5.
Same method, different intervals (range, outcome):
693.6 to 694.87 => 41.3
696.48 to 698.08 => 41.1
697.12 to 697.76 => 41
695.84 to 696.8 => 41.5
